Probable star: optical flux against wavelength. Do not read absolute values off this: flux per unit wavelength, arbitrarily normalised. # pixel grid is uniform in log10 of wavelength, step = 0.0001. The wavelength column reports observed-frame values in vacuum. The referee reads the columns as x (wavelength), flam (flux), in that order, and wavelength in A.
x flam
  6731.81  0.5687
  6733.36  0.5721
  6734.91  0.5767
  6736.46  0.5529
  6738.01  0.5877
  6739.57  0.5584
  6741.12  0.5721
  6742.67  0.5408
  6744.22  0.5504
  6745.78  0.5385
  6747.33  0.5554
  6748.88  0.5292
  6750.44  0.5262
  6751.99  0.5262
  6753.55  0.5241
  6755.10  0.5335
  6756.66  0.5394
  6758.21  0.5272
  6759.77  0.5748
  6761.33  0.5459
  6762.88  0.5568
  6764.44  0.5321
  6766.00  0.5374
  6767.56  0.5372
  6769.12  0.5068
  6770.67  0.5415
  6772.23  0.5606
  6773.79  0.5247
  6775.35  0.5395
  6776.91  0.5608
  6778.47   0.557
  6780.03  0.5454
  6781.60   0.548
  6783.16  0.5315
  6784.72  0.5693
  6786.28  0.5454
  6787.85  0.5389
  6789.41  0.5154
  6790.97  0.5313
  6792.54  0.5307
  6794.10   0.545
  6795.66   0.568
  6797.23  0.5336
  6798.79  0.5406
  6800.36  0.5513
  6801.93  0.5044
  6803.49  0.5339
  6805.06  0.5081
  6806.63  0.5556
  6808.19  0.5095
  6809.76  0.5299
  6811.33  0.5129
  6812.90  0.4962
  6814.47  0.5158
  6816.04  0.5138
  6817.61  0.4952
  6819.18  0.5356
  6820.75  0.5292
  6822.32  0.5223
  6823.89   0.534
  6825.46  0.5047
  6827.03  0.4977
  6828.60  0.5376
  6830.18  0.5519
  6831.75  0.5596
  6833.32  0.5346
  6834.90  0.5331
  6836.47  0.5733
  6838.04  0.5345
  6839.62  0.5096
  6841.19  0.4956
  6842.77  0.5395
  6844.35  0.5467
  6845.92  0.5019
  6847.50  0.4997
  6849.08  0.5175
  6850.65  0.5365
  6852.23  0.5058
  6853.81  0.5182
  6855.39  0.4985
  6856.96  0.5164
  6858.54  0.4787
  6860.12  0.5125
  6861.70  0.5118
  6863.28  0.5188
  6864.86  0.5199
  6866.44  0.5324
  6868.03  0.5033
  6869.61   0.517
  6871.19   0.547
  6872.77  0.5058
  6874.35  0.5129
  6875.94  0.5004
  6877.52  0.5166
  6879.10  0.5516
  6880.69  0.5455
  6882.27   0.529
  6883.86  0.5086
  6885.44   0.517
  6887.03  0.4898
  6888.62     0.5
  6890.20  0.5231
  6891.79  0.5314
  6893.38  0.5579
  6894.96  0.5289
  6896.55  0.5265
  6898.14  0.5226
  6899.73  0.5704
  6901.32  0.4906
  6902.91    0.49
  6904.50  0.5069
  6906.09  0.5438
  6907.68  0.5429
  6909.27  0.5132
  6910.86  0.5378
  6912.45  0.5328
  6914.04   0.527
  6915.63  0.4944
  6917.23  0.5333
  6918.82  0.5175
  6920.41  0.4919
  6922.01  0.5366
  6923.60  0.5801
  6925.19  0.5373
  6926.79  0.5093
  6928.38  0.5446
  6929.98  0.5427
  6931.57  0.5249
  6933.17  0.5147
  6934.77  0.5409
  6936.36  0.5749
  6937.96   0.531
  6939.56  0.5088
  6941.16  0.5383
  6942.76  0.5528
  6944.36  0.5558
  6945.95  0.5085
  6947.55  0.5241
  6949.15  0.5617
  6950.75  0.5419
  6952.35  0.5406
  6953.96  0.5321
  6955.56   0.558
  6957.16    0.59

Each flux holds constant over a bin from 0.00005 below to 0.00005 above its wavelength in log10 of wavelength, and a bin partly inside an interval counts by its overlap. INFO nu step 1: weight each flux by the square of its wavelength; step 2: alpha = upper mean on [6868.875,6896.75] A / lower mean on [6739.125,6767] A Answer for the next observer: 1.00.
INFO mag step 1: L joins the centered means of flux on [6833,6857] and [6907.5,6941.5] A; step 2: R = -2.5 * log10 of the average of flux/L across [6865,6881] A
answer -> 0.006 mag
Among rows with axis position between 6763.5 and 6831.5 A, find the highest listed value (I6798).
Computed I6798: 0.5693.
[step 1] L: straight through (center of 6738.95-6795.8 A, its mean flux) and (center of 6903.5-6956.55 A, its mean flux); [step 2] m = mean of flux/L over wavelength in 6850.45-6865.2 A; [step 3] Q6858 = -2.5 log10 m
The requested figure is 0.055 mag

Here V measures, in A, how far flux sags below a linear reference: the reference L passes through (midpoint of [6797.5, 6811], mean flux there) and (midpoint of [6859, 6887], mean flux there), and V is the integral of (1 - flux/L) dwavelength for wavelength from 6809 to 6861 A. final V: 0.4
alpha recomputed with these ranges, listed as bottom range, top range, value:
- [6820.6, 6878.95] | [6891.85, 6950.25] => 1.04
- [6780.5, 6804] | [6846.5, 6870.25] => 0.97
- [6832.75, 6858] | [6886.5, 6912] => 1.02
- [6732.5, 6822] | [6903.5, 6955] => 1.03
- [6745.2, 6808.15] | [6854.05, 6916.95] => 1.00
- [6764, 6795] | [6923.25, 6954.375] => 1.04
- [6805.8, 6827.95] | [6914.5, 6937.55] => 1.06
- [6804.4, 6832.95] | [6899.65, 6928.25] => 1.03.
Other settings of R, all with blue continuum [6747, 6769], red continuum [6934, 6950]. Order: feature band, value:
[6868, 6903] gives 0.03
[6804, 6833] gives 0.03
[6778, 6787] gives -0.02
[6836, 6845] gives 0.01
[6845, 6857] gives 0.05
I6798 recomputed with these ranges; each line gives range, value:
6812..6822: 0.5356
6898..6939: 0.5801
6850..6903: 0.5704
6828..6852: 0.5733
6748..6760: 0.5748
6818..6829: 0.5376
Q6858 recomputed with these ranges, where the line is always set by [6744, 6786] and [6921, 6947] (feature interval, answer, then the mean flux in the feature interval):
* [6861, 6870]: 0.045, 0.517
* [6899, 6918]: 0.029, 0.523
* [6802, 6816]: 0.043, 0.519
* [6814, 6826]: 0.042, 0.519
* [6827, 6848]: 0.017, 0.531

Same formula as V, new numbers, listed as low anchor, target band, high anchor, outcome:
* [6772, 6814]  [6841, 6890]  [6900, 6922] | 0.9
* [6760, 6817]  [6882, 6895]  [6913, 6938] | 0.3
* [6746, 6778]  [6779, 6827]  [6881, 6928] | 0.5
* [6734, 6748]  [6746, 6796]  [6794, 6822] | 0.3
